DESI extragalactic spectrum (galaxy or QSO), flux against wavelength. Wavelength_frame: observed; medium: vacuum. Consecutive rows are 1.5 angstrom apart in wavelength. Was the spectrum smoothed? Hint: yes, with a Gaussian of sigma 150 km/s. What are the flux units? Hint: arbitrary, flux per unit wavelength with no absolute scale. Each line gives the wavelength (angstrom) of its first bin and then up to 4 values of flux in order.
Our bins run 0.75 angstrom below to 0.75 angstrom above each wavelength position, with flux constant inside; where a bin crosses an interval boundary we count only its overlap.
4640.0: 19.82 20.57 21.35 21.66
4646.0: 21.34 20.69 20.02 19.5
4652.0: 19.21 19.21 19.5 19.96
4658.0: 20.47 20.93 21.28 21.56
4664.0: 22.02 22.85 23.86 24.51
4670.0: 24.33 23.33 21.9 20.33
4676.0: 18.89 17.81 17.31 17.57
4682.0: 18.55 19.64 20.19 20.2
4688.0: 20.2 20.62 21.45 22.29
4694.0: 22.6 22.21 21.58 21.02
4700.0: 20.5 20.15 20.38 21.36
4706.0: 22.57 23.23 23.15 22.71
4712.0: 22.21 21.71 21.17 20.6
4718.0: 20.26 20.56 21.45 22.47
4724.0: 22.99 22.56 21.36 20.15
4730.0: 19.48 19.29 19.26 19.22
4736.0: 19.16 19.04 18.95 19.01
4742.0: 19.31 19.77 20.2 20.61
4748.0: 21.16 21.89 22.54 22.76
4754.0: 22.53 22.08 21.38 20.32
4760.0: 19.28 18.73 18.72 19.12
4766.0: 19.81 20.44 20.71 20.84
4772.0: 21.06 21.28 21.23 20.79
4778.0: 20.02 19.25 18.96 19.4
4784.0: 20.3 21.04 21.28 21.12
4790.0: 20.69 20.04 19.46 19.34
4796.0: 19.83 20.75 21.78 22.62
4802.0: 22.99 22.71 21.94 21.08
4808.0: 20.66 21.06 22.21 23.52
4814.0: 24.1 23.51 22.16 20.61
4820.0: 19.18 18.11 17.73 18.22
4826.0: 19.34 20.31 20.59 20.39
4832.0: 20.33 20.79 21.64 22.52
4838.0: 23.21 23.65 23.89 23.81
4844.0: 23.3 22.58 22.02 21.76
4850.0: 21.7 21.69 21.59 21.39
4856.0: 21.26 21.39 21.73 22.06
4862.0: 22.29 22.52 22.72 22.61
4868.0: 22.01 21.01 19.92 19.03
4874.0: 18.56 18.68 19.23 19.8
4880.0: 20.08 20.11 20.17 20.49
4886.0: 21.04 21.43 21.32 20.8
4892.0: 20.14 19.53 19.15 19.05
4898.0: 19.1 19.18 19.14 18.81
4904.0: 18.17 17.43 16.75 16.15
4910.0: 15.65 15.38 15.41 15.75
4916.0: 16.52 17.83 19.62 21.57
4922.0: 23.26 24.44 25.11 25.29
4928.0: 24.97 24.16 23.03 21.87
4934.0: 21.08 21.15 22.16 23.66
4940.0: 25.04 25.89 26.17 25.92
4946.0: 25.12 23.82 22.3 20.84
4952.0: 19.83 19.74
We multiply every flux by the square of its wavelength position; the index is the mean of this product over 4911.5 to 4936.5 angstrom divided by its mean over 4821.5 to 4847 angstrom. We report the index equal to 1.0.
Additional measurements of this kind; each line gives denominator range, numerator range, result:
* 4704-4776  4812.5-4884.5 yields 1.06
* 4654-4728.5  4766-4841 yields 1.03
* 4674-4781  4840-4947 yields 1.09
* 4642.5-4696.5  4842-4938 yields 1.08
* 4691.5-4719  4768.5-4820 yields 1.01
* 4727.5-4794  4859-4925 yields 1.03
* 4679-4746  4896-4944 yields 1.09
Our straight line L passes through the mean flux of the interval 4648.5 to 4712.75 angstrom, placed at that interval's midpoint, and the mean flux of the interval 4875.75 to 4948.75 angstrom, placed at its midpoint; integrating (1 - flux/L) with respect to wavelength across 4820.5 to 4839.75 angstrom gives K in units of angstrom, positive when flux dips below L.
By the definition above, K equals 0.4 angstrom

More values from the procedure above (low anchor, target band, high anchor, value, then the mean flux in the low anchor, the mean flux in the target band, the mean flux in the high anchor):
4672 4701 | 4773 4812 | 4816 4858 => 0.2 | 20.3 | 20.9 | 21.3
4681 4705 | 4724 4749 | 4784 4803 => 1.0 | 20.8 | 20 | 20.9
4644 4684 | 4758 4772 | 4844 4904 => 0.6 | 20.7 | 19.8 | 20.7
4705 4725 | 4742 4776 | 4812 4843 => 1.5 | 21.9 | 20.7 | 21.3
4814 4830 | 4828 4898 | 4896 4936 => -4.0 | 20.2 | 21.2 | 19.8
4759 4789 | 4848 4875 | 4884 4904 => -1.9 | 20.2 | 21.4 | 19.9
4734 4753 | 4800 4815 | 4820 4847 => -1.0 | 20.3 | 22.3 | 21.2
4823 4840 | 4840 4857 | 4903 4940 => -1.3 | 20.8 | 22.3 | 20.4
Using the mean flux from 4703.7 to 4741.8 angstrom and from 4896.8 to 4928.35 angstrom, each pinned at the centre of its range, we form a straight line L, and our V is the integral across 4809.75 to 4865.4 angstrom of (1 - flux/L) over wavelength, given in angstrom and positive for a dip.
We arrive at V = -4.8 angstrom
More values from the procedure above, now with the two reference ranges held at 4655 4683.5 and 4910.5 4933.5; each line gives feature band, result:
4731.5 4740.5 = 0.8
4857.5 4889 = 0.1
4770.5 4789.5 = 0.4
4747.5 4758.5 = -0.6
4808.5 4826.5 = 0.1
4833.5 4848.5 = -1.4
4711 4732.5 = -0.3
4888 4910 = 2.2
